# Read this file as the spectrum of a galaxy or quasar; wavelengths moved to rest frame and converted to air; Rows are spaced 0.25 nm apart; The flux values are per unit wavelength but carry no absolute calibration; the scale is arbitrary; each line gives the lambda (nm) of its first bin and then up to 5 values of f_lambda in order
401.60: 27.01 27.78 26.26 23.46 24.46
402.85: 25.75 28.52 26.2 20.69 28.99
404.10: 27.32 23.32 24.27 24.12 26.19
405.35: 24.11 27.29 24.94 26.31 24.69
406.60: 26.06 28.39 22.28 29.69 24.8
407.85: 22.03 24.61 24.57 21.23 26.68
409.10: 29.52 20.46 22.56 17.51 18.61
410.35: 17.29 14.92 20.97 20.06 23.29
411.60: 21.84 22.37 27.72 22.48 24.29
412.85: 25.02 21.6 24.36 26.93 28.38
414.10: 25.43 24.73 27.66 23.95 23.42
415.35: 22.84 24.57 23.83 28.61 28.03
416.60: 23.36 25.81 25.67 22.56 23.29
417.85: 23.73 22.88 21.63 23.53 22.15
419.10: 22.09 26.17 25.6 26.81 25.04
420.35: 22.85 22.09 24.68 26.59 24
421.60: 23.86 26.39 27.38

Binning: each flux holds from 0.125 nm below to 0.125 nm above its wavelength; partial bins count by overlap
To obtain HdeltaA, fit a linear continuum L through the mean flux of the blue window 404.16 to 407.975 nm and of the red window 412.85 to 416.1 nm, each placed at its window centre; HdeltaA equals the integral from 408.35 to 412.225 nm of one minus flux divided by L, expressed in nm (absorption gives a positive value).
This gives 0.517 nm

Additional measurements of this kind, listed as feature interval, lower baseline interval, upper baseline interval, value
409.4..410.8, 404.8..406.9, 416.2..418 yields 0.38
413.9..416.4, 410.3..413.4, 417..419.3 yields -0.30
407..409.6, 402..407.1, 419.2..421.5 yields 0.08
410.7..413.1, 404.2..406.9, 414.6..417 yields 0.21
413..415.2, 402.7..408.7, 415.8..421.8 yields -0.05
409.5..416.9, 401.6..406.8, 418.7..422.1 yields 0.48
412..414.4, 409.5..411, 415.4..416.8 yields -0.33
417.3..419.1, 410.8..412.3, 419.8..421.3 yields 0.10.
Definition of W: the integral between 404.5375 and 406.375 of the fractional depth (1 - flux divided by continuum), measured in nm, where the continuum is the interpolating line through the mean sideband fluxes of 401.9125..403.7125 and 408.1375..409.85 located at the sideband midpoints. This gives -0.06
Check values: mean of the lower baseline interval 25.2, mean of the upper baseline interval 23.7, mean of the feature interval 25.3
